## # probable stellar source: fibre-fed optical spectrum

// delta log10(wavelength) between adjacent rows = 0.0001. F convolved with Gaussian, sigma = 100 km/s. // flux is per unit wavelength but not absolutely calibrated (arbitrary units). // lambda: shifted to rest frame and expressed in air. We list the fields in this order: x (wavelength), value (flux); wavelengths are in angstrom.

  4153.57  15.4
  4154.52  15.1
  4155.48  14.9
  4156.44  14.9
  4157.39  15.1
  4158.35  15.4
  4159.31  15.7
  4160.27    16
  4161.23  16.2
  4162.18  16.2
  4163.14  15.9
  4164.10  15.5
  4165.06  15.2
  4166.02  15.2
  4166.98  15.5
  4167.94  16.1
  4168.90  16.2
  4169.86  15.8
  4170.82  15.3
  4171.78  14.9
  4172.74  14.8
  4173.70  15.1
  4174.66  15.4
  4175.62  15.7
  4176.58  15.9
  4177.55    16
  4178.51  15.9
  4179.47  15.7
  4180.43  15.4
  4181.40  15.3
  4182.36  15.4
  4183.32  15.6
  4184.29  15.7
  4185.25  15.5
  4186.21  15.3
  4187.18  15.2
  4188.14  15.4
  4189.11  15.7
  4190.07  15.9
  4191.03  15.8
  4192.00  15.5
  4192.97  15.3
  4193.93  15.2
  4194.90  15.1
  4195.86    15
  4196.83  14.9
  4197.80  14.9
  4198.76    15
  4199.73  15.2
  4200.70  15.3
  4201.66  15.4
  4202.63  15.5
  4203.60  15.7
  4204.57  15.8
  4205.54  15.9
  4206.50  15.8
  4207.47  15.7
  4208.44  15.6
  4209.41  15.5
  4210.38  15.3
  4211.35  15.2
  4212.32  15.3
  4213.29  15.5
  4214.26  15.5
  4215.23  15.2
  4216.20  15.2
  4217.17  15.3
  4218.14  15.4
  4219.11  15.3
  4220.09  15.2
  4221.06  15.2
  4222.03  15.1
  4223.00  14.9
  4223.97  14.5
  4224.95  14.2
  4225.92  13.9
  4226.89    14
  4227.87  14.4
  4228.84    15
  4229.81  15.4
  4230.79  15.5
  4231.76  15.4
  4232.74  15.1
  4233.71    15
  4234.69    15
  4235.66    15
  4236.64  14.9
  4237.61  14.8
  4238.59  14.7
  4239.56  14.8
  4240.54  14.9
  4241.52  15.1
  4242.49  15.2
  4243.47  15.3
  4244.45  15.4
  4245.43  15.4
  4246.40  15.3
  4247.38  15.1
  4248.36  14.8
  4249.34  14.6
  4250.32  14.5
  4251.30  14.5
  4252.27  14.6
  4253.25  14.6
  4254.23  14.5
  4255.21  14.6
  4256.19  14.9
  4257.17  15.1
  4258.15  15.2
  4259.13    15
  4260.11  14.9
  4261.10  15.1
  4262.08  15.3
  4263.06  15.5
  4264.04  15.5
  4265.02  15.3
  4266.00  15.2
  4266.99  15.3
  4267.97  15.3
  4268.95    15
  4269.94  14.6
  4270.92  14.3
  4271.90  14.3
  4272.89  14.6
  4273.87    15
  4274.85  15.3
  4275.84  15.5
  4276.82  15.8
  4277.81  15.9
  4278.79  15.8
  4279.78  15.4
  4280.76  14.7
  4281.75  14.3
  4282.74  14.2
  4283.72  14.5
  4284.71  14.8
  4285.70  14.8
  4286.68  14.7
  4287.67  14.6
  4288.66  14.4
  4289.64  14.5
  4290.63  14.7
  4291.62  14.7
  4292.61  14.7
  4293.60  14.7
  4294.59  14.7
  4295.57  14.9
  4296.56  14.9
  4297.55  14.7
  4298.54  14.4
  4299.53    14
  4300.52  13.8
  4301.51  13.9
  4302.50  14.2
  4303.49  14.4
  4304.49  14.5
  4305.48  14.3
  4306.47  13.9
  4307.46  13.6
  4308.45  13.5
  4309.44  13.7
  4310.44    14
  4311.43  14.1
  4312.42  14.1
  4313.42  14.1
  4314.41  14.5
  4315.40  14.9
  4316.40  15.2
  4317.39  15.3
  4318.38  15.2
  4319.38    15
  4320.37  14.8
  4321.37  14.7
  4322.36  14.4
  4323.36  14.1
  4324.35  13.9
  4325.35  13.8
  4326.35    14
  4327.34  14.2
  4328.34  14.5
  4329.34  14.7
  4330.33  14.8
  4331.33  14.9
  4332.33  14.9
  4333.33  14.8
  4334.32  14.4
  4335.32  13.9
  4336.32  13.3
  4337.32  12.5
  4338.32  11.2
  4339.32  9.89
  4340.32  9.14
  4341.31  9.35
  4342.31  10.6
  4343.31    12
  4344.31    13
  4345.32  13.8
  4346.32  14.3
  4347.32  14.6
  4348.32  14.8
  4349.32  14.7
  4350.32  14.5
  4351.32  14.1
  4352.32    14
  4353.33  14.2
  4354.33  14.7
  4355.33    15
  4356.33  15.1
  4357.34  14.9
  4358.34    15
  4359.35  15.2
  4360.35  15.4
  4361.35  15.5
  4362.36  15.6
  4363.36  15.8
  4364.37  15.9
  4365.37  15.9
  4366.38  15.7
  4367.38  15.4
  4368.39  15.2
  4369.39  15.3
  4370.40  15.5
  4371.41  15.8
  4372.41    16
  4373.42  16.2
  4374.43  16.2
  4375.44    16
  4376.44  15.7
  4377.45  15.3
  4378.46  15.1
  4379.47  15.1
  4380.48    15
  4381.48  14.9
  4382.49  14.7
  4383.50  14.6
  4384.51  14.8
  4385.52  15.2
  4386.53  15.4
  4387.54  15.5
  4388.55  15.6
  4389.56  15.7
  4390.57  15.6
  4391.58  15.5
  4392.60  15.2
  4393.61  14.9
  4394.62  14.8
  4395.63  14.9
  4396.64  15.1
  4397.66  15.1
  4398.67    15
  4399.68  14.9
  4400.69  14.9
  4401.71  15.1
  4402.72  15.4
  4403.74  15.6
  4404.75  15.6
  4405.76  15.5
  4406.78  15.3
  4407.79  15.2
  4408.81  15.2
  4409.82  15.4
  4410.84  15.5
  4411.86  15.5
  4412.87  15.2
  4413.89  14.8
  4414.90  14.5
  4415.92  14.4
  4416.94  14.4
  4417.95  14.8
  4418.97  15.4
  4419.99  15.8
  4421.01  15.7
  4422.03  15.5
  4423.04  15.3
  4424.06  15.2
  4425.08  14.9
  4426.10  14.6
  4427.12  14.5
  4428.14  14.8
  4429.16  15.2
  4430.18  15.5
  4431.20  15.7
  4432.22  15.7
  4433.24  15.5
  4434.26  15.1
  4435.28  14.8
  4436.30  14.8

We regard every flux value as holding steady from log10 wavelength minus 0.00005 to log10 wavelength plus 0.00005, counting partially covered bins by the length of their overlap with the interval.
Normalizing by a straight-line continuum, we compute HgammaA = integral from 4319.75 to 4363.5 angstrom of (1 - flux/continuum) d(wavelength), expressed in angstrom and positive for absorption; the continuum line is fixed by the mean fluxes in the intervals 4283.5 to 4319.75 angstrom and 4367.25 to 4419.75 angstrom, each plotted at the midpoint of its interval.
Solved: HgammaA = 2.6 angstrom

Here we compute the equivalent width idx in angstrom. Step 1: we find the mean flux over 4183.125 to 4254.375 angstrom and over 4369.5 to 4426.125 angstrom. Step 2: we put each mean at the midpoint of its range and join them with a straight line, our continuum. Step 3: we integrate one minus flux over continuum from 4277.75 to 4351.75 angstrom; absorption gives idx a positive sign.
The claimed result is 5.4 angstrom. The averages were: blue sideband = 15.2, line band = 14.1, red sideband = 15.3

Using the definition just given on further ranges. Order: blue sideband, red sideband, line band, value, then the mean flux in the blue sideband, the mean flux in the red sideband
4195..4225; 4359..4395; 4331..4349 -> 3.0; 15.3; 15.4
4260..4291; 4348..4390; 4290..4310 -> 1.0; 15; 15.2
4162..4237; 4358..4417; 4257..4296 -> 0.9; 15.3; 15.3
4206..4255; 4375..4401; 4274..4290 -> 0.1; 15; 15.2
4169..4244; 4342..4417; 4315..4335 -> 0.7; 15.3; 15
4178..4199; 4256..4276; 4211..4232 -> 0.3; 15.4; 15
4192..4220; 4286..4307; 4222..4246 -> 0.3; 15.4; 14.5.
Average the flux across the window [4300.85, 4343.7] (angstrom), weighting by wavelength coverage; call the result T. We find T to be 13.8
